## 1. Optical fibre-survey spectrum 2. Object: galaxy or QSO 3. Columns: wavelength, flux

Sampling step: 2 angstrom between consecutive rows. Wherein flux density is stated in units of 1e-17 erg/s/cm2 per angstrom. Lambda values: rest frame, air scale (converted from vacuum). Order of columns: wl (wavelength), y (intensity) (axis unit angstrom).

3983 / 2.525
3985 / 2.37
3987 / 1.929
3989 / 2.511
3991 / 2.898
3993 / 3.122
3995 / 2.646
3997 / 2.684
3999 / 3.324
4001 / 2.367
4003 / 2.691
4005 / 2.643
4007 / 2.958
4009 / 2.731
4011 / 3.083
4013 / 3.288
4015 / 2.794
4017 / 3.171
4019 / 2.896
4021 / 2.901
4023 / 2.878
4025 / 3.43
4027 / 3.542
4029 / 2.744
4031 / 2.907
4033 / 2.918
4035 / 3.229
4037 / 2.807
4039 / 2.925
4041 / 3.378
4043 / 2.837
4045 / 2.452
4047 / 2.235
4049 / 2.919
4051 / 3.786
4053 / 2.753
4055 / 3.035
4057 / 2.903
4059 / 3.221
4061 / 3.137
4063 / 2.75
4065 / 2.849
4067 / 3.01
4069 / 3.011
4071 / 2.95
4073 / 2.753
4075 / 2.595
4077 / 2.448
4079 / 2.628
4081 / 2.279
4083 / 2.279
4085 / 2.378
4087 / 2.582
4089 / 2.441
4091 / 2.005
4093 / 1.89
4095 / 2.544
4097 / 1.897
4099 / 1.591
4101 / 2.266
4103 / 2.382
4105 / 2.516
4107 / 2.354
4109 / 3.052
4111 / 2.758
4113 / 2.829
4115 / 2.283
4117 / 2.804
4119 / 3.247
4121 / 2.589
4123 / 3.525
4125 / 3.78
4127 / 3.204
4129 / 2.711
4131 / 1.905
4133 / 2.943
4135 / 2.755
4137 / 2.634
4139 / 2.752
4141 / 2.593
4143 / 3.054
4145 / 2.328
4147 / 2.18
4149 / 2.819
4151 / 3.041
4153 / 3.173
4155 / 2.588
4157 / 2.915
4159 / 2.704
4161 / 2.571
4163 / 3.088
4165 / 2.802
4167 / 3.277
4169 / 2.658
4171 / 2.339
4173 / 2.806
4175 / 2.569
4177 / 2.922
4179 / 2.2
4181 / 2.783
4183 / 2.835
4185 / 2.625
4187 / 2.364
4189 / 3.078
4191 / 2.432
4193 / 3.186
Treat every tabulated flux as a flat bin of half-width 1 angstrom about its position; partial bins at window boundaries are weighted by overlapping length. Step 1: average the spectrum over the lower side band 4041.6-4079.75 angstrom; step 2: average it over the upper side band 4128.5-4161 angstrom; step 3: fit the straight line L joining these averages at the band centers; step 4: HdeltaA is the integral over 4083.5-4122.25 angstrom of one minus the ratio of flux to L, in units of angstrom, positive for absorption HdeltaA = 4.56 angstrom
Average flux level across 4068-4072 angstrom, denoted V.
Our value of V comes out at 2.98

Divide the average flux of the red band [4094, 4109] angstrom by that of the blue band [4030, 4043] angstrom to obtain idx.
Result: 0.8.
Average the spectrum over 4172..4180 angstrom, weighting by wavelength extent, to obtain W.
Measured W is 2.62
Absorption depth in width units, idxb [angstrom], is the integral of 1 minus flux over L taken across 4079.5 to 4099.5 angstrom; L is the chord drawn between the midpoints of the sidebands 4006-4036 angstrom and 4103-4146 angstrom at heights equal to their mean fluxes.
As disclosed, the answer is 4.6 angstrom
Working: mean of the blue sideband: 3.03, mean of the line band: 2.21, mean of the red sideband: 2.78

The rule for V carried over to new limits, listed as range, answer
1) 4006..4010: 2.84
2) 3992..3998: 2.82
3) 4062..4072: 2.91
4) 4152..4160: 2.85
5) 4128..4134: 2.52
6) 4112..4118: 2.64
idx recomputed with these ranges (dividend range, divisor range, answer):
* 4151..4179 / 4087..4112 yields 1.20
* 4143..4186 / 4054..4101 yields 1.06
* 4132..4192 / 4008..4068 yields 0.91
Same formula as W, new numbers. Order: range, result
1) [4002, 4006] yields 2.67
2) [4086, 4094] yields 2.23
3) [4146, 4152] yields 2.68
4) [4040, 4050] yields 2.76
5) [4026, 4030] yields 3.14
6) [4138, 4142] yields 2.67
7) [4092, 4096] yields 2.22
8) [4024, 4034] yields 3.11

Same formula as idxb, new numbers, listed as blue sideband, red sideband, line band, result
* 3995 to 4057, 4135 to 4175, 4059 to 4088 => 1.6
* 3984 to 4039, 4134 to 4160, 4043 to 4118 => 5.1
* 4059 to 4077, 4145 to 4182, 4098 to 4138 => 1.4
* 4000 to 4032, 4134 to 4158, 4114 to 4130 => -1.4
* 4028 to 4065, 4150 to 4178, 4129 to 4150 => 1.8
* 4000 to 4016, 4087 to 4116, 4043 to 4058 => -1.5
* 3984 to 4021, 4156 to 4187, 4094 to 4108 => 2.7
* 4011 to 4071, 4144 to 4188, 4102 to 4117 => 1.2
